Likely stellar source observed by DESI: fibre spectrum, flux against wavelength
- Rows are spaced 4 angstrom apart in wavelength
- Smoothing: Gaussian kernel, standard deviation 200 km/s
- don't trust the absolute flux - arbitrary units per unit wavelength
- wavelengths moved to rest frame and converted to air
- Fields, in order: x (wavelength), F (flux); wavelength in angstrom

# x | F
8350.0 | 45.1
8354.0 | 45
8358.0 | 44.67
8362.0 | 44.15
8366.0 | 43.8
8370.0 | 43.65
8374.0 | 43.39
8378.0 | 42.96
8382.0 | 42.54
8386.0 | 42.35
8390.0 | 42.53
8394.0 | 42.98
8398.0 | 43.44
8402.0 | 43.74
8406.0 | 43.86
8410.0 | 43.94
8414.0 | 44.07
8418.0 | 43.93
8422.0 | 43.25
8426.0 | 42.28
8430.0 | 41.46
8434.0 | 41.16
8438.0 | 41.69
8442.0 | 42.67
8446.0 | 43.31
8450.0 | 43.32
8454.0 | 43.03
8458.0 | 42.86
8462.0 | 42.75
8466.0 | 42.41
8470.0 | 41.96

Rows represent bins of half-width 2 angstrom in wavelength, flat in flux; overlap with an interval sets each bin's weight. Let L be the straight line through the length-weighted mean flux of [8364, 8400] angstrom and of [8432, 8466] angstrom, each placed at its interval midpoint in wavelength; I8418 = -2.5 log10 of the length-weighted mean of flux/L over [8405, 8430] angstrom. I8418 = -0.014 mag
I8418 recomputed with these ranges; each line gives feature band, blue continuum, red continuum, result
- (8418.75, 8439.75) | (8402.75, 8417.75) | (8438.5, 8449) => 0.03 mag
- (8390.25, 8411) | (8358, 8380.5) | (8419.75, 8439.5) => -0.02 mag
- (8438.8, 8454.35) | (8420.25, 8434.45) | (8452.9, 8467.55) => -0.01 mag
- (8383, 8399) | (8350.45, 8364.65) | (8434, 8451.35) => 0.03 mag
